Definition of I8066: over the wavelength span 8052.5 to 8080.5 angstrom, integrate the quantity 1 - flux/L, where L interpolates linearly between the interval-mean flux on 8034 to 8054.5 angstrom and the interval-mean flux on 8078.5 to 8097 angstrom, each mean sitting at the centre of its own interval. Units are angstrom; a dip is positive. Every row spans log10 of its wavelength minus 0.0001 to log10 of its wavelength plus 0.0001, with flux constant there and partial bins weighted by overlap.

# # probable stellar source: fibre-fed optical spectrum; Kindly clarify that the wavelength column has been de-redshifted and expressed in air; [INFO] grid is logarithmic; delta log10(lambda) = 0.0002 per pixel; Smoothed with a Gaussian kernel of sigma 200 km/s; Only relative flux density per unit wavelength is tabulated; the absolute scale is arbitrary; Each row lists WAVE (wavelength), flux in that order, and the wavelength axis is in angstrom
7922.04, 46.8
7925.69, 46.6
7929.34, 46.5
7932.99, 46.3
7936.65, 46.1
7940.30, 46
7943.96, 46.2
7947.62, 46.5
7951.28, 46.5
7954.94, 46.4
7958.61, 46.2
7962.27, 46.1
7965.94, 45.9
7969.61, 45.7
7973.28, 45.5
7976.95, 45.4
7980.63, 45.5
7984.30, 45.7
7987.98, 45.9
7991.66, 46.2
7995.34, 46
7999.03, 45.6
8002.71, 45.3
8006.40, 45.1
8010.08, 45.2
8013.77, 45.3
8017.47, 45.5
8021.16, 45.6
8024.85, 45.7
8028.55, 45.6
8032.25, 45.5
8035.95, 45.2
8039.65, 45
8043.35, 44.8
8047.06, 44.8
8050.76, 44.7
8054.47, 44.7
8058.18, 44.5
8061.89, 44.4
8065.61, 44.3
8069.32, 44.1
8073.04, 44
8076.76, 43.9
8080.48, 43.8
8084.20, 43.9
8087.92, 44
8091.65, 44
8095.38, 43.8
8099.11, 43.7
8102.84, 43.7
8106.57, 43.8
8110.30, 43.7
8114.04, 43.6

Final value 0.1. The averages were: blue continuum 44.9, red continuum 43.9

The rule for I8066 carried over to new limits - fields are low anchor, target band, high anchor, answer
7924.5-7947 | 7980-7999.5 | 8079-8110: -0.17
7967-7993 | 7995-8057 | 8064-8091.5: -0.48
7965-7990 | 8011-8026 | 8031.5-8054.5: -0.09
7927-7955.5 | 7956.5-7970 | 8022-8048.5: 0.02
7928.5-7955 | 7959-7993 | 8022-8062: 0.07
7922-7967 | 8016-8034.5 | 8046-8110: -0.25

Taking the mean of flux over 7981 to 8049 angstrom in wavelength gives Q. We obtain 45.4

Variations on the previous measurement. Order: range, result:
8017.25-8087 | 44.7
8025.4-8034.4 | 45.5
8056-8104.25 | 44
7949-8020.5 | 45.7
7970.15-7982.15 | 45.5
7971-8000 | 45.7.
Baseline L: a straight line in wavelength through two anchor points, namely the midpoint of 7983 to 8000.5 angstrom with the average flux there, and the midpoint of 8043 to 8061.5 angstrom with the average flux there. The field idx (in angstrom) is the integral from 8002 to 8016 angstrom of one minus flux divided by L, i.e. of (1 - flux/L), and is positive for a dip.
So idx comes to 0.1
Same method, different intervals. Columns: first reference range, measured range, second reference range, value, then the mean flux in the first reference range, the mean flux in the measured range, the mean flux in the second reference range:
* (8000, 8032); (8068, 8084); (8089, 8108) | 0.1 angstrom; 45.4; 43.9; 43.8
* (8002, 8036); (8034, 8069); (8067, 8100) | 0.0 angstrom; 45.4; 44.7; 43.9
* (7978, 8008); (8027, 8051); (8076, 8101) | -0.2 angstrom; 45.6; 45.1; 43.9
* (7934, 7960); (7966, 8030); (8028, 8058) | 0.0 angstrom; 46.3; 45.6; 45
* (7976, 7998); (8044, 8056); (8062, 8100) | 0.0 angstrom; 45.8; 44.7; 44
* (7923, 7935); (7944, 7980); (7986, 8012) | 0.0 angstrom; 46.5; 46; 45.6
